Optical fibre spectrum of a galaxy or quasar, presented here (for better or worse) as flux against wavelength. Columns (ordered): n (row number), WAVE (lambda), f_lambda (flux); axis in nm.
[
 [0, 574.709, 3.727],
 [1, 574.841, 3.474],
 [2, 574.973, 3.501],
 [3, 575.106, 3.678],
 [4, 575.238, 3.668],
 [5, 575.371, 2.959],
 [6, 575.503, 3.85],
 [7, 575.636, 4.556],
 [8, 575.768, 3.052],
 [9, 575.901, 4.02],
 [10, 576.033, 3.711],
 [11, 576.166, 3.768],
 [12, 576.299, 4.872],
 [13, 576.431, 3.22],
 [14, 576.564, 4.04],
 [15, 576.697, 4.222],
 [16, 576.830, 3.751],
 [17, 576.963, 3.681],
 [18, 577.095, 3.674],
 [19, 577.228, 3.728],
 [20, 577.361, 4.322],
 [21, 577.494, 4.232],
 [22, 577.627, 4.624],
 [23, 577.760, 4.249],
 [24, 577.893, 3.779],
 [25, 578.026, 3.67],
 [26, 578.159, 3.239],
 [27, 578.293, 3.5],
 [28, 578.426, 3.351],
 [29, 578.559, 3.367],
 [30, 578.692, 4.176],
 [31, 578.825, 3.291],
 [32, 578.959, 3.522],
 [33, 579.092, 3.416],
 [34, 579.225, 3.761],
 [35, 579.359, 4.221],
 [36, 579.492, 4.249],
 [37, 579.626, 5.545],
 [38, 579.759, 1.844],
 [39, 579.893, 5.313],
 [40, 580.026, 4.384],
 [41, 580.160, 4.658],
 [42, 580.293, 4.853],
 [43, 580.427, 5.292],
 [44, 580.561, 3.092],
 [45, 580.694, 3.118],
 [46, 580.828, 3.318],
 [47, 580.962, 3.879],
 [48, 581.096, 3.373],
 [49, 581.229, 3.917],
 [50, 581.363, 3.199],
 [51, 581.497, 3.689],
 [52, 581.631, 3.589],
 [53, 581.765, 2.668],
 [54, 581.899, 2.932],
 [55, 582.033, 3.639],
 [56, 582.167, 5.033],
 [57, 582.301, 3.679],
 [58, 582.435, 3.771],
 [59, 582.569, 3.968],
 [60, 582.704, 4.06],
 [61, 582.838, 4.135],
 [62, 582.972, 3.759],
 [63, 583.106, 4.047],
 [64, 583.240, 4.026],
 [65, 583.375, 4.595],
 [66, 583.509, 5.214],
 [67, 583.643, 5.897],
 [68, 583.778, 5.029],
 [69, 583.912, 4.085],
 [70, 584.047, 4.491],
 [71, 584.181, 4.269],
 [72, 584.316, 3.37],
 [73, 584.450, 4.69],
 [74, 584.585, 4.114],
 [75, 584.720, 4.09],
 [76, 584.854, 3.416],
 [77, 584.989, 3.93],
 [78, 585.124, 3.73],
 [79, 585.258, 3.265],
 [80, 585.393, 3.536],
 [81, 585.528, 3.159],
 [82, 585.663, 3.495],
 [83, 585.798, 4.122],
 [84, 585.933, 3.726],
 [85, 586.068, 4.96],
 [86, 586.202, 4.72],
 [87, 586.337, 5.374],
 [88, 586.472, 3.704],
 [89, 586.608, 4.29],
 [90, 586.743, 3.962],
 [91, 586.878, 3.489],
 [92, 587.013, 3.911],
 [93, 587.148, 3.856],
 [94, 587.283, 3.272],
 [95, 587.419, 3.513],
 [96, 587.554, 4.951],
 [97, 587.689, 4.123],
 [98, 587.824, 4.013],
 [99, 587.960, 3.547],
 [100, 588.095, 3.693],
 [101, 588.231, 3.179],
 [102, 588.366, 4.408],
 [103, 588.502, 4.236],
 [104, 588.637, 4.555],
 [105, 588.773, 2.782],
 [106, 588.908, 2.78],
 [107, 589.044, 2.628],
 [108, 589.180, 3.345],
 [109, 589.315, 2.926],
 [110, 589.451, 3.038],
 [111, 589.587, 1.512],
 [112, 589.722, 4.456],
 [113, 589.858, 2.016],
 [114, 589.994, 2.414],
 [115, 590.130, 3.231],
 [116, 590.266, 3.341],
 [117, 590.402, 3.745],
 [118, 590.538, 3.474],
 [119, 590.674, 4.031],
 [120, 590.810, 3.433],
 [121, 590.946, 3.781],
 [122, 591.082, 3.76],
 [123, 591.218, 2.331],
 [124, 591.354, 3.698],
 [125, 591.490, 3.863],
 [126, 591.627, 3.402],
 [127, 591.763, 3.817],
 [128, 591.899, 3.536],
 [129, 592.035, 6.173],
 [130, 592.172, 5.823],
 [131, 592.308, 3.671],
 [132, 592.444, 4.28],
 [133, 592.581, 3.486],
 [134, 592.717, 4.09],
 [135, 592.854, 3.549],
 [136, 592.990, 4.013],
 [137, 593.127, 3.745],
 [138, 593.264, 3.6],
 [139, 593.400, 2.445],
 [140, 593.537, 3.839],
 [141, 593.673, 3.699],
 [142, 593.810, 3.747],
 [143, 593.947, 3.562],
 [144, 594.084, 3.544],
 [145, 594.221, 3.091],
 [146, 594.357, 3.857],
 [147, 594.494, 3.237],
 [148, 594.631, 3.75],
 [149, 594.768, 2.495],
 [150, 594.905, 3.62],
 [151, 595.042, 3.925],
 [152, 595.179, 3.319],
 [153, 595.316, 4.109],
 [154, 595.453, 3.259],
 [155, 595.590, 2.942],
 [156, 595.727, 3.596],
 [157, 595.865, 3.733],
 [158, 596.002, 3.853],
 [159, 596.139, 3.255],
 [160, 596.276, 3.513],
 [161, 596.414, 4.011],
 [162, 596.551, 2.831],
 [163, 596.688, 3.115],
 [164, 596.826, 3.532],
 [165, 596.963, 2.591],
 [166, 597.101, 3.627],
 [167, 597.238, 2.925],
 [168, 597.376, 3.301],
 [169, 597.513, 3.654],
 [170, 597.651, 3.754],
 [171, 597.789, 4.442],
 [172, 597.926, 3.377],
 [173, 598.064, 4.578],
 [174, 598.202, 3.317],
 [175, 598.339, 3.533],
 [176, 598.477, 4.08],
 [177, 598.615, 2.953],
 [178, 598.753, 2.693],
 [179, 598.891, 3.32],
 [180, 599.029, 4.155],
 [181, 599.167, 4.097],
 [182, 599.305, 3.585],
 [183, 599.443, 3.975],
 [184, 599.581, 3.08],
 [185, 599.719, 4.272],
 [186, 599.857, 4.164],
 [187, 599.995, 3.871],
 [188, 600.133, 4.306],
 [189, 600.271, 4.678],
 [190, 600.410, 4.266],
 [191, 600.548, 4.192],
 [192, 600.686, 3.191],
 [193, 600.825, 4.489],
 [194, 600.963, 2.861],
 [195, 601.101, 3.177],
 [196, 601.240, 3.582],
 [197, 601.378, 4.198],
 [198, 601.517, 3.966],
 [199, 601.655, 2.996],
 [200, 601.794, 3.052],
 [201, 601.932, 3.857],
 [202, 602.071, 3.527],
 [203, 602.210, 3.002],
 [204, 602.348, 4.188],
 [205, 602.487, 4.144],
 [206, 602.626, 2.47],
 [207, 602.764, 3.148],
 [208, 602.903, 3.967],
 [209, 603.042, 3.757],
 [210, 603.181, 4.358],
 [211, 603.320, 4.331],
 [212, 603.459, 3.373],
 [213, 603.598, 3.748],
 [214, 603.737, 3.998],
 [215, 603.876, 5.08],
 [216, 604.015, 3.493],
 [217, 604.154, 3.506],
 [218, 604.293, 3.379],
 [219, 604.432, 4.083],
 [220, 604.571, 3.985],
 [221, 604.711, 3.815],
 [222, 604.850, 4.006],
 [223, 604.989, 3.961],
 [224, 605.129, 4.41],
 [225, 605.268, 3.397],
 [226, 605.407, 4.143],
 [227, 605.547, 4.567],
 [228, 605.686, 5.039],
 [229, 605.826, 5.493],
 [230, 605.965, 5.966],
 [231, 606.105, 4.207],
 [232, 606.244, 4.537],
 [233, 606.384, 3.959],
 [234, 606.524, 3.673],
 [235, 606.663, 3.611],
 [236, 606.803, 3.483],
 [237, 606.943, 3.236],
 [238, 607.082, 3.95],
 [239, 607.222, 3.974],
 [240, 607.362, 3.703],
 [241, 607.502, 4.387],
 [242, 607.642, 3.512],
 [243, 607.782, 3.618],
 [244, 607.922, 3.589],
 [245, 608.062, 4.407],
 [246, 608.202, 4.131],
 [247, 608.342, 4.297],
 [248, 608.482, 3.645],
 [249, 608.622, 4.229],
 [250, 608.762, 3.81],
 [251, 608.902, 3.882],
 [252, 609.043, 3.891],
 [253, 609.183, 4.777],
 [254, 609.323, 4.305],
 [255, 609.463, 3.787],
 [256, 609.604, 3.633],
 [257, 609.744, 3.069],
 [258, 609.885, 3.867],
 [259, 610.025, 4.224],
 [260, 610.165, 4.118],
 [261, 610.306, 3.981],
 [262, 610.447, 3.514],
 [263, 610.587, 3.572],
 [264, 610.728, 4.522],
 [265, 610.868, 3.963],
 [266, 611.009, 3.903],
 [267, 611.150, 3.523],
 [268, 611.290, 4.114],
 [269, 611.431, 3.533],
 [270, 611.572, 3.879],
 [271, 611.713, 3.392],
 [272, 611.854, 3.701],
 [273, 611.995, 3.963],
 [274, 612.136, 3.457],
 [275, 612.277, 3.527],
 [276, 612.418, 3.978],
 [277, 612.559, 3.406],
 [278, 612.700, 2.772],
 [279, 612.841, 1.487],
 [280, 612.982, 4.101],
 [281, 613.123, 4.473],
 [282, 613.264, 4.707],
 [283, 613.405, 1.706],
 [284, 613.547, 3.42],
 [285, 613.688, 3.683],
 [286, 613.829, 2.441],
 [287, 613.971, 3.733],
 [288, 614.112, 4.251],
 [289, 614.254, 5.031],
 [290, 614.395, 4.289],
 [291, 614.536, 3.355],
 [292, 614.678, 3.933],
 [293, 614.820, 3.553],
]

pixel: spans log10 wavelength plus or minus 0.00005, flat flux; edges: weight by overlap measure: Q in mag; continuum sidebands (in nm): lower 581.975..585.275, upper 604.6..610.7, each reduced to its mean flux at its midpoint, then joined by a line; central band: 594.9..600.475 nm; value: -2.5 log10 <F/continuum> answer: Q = 0.13 mag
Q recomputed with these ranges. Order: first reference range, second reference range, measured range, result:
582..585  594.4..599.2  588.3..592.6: 0.08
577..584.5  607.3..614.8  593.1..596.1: 0.12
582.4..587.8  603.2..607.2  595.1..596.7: 0.18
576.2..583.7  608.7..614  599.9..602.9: 0.02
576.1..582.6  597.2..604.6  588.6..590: 0.28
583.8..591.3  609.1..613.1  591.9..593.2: -0.16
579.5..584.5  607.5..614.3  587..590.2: 0.17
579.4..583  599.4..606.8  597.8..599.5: 0.07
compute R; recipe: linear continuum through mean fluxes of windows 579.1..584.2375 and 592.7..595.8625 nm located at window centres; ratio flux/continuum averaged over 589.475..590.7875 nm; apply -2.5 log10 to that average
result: 0.18 mag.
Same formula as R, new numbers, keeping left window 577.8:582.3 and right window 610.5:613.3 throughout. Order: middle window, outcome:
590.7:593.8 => -0.021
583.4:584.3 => -0.247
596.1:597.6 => 0.130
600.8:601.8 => 0.057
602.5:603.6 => 0.015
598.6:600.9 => -0.039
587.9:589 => 0.039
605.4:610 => -0.104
